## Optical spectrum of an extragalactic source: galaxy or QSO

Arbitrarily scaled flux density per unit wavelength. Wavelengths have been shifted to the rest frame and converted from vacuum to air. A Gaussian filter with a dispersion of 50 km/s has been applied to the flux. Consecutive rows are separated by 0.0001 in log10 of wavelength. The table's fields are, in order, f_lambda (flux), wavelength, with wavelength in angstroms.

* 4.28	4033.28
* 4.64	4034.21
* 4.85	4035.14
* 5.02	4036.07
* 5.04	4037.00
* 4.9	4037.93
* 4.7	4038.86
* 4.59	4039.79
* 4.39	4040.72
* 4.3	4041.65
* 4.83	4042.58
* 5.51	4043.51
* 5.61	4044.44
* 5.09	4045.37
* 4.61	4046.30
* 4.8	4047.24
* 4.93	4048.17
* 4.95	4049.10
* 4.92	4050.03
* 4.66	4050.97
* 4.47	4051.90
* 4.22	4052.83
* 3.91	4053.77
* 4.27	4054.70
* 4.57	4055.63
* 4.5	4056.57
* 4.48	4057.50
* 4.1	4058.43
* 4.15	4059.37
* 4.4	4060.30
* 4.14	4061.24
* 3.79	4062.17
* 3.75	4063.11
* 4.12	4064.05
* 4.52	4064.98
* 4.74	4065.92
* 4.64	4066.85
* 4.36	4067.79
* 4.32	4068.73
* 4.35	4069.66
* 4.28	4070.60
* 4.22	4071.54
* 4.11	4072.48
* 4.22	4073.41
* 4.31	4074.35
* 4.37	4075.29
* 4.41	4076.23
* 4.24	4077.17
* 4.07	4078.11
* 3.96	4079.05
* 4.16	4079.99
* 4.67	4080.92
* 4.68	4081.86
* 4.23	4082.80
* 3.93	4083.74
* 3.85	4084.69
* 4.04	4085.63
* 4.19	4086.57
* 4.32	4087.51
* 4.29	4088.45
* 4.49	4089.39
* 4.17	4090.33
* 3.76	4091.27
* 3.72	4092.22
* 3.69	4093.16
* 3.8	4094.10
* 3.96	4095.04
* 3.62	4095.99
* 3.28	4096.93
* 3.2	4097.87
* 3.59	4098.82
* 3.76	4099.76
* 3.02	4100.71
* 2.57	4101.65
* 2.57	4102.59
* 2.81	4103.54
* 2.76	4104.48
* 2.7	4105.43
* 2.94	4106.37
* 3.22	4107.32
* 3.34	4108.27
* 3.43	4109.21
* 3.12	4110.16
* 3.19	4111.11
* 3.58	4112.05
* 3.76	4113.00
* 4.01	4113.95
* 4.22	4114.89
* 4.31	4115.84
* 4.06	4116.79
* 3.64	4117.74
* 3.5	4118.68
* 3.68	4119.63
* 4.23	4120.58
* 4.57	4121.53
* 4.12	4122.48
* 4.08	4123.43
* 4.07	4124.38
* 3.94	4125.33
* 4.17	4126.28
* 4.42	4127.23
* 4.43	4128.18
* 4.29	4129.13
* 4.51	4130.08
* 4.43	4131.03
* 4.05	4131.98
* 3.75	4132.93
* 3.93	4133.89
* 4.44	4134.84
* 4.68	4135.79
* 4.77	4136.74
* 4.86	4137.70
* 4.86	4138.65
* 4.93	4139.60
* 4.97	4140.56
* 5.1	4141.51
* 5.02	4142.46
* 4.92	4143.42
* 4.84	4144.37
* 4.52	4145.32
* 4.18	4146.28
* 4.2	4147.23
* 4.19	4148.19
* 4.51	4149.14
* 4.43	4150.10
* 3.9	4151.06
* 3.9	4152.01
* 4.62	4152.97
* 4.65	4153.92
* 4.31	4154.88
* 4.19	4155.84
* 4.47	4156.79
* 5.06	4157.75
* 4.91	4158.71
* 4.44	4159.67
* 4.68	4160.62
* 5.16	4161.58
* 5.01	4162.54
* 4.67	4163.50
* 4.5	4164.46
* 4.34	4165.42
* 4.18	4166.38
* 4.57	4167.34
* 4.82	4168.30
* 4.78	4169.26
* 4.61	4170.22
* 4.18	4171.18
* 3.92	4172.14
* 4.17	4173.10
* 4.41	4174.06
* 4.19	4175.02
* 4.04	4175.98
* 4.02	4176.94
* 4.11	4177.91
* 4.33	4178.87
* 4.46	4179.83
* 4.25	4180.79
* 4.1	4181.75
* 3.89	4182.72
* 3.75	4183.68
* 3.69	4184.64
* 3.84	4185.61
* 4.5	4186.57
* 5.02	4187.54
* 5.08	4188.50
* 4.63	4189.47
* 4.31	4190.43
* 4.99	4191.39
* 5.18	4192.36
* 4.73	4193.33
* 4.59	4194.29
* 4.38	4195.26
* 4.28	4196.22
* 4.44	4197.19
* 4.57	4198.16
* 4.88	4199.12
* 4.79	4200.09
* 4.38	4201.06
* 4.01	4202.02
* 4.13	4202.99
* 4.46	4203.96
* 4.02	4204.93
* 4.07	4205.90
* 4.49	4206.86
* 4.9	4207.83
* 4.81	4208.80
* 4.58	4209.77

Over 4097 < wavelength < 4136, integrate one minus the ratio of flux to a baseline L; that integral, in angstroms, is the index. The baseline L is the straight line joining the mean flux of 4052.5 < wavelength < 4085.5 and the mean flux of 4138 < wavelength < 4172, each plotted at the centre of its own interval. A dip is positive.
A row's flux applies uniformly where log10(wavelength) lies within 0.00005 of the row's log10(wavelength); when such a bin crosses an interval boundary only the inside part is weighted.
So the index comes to 6.3 angstroms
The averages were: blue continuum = 4.26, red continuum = 4.58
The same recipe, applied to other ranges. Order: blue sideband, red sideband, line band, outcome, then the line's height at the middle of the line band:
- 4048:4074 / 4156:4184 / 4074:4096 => 1.19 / 4.37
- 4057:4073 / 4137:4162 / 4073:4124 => 7.11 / 4.4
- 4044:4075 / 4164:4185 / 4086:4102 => 2.34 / 4.38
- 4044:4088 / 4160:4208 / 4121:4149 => -0.33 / 4.41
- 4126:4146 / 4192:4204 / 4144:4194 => 1.22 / 4.54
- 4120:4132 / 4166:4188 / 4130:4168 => -2.57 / 4.26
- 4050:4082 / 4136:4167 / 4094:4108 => 3.96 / 4.43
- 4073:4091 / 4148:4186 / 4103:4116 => 2.79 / 4.28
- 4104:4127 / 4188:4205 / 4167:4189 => 0.36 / 4.36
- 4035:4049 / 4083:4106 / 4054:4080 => -0.05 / 4.27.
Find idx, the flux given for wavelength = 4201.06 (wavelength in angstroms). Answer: 4.38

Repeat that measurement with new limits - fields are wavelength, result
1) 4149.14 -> 4.51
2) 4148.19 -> 4.19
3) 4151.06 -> 3.9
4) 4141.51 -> 5.1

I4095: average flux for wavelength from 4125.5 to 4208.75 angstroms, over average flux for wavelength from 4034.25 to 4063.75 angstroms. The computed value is 0.97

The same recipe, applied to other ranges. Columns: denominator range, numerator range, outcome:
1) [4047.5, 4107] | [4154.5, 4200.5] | 1.11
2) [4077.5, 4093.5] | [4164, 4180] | 1.05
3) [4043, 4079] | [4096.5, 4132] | 0.83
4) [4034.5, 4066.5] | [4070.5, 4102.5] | 0.86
